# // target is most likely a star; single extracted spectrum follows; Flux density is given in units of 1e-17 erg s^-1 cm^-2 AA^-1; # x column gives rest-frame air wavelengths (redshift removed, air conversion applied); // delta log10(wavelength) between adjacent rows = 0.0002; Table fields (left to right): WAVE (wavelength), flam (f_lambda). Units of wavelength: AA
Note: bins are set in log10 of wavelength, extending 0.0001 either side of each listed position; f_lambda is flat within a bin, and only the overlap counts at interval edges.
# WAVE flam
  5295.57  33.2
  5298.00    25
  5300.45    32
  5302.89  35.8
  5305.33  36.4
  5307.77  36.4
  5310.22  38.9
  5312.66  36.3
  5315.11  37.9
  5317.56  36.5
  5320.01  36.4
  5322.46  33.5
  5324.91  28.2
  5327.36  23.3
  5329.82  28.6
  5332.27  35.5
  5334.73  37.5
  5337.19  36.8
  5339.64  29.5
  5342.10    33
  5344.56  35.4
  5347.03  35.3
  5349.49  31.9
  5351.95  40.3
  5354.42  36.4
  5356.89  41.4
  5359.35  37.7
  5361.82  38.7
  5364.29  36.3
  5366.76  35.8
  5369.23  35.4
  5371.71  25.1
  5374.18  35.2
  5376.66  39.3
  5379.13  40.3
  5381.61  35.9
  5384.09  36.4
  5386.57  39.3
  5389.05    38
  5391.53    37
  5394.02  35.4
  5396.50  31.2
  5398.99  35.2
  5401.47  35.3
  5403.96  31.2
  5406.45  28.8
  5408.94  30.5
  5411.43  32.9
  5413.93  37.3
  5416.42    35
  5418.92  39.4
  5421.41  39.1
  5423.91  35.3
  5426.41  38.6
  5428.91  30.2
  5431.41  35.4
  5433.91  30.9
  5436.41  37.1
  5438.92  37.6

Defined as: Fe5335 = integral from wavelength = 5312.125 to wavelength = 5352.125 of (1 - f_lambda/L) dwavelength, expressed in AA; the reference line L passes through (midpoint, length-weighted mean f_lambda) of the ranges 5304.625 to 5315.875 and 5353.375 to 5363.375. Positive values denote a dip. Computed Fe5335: 4.4 AA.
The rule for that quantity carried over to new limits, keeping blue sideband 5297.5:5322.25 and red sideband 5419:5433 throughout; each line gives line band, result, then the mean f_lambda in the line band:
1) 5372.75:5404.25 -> -0.4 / 36.2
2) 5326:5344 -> 1.7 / 32.1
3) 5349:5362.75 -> -0.9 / 38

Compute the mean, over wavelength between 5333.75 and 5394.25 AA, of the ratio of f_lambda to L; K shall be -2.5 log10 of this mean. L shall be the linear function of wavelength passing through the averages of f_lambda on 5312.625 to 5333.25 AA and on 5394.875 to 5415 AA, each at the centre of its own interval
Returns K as -0.11 mag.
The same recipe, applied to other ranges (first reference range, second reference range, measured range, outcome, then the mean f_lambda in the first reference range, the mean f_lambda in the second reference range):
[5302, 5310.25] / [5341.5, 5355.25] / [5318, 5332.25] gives 0.17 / 36.6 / 35.5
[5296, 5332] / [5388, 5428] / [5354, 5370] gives -0.10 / 33.3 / 35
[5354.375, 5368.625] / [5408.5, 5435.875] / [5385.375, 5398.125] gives 0.01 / 37.7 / 35.2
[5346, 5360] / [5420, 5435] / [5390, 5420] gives 0.05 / 37.2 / 35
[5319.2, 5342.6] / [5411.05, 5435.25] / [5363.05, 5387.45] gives -0.07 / 32.1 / 35.5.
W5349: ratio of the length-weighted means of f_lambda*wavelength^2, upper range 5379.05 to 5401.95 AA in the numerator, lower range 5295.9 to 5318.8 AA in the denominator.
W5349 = 1.1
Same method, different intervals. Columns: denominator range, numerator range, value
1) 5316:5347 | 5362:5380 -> 1.09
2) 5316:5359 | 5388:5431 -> 1.04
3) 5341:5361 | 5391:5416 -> 0.93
